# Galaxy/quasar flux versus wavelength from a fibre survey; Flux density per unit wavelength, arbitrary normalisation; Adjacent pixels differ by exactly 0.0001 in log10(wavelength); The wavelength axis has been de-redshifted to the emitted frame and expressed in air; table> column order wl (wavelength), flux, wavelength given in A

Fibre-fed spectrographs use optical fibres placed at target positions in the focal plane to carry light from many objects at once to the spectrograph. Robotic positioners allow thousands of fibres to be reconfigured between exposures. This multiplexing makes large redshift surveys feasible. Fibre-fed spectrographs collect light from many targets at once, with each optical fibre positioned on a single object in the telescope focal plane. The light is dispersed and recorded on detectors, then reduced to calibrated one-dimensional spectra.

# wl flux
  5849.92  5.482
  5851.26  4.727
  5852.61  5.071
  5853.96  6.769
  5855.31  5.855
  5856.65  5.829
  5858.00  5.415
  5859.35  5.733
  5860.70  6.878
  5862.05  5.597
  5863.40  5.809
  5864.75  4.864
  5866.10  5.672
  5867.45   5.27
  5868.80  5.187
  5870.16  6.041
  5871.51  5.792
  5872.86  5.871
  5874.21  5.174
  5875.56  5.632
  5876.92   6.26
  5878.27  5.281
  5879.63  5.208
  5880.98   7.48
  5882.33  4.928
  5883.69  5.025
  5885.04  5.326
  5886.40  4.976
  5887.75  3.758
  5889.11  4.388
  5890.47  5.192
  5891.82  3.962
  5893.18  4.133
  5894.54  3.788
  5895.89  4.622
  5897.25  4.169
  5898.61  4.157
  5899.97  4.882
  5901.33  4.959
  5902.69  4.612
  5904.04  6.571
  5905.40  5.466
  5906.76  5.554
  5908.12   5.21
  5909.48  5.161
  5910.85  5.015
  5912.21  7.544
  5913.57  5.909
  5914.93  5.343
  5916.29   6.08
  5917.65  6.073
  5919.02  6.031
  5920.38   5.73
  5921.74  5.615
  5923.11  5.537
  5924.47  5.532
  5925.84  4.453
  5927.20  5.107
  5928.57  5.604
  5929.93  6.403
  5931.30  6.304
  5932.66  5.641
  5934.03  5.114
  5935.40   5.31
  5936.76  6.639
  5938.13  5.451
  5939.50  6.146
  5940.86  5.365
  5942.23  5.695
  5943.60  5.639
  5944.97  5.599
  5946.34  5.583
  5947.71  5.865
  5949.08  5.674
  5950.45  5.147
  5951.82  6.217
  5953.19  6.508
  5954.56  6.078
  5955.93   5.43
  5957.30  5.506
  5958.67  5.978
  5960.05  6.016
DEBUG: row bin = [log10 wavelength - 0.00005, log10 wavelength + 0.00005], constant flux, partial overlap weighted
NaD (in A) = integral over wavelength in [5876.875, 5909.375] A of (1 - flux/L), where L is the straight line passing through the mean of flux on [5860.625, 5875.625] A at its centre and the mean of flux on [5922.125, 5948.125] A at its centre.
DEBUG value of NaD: 3.7 A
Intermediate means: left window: 5.6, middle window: 4.98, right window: 5.63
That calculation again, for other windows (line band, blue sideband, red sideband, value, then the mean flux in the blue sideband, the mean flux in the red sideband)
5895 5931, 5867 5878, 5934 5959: 1.7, 5.65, 5.75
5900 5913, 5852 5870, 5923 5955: 0.4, 5.7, 5.69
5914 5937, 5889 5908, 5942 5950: -1.7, 4.77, 5.66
